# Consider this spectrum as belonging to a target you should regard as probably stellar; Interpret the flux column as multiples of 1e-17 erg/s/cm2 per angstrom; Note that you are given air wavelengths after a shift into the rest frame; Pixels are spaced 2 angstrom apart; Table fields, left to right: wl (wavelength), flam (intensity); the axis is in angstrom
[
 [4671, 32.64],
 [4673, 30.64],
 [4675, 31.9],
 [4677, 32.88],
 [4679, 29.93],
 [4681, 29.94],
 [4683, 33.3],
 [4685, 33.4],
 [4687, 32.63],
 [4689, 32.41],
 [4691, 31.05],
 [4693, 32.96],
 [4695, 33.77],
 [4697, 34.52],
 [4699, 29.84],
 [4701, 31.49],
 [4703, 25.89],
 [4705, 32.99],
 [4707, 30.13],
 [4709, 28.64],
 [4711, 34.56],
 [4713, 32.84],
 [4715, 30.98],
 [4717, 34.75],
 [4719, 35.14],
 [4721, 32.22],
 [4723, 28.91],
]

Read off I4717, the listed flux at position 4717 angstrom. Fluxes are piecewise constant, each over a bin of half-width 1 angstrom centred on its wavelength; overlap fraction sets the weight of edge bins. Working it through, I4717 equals 34.75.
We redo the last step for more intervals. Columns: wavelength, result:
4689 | 32.41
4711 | 34.56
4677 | 32.88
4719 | 35.14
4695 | 33.77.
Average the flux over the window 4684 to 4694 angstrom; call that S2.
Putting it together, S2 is 32.5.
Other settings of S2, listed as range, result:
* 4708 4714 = 32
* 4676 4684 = 31.5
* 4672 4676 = 31.3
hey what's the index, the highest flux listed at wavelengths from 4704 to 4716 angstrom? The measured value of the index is 34.56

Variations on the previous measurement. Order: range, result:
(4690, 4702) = 34.52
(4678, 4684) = 33.3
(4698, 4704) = 31.49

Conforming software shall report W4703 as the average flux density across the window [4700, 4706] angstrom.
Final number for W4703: 30.1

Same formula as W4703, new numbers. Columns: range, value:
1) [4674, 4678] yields 32.4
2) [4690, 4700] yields 32.4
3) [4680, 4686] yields 32.2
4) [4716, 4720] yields 34.9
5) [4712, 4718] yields 32.9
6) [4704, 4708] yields 31.6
